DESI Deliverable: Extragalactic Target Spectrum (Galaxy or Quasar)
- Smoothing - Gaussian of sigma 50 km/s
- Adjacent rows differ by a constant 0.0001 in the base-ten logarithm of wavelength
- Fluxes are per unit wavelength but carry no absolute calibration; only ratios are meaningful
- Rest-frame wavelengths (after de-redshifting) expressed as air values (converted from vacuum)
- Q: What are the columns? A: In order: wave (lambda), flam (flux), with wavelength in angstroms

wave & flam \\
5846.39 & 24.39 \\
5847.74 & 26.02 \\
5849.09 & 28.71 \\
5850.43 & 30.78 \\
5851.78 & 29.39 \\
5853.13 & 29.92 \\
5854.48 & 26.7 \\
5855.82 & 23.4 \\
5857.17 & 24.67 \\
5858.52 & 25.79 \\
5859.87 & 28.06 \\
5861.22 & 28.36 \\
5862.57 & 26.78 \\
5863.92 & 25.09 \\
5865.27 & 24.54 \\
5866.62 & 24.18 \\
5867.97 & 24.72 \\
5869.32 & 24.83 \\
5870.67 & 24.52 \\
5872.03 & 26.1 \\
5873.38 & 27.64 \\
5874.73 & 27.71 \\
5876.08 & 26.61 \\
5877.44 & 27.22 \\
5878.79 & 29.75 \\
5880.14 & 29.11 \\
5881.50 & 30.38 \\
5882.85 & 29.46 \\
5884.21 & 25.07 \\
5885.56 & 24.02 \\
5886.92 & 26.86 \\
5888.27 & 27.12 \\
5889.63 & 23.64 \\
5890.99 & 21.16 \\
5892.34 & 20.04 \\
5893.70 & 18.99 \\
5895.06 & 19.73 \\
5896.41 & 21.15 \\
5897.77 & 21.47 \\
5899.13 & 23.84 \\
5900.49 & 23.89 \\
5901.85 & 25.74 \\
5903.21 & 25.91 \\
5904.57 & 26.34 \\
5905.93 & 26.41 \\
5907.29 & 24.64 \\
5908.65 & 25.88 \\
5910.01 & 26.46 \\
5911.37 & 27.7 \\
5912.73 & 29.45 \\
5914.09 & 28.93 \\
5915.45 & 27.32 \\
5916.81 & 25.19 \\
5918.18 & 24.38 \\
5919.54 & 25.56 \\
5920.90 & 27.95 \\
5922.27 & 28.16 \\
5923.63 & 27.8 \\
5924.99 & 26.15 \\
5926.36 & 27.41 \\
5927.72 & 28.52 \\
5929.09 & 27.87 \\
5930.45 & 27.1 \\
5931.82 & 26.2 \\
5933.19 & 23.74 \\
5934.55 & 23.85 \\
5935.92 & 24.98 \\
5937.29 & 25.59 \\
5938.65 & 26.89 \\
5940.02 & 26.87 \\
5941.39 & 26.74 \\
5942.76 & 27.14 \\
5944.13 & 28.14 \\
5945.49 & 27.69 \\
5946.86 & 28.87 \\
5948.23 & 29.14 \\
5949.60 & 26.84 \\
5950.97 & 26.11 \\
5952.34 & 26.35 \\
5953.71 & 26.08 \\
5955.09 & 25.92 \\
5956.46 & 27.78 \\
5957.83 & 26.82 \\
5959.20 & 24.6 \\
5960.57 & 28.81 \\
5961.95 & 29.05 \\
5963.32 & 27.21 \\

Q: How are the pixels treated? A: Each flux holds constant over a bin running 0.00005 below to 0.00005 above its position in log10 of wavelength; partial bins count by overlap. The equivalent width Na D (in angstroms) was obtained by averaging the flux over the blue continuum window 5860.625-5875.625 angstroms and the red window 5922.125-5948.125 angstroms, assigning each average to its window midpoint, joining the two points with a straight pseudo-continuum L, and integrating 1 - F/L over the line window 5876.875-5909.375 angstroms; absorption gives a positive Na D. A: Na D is 1.64 angstroms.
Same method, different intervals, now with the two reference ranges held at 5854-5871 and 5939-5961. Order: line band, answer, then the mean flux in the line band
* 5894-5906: 1.2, 23.5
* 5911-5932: -0.5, 27.3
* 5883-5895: 1.2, 23.4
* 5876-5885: -0.8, 28.3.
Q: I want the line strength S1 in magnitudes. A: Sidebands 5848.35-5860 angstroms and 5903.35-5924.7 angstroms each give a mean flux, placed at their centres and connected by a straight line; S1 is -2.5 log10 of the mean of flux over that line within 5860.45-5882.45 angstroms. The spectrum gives 0.02 mag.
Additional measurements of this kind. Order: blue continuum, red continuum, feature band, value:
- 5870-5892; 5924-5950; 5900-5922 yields 0.01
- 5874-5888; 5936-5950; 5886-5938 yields 0.09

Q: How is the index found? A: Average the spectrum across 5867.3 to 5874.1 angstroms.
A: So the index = 25.6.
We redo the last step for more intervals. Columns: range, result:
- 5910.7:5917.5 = 27.7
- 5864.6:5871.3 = 24.6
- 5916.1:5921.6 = 25.8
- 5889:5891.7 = 22.4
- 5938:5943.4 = 26.9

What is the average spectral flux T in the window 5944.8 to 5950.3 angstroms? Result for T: 28.2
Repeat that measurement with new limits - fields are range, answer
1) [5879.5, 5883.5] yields 29.6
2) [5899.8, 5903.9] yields 25.2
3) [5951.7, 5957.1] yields 26.5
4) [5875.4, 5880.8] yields 28.2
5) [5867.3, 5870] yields 24.8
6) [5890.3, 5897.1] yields 20.2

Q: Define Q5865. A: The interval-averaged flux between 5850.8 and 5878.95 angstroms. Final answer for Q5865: 26.5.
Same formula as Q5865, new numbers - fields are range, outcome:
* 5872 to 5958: 26.1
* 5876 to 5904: 24.8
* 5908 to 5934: 26.9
